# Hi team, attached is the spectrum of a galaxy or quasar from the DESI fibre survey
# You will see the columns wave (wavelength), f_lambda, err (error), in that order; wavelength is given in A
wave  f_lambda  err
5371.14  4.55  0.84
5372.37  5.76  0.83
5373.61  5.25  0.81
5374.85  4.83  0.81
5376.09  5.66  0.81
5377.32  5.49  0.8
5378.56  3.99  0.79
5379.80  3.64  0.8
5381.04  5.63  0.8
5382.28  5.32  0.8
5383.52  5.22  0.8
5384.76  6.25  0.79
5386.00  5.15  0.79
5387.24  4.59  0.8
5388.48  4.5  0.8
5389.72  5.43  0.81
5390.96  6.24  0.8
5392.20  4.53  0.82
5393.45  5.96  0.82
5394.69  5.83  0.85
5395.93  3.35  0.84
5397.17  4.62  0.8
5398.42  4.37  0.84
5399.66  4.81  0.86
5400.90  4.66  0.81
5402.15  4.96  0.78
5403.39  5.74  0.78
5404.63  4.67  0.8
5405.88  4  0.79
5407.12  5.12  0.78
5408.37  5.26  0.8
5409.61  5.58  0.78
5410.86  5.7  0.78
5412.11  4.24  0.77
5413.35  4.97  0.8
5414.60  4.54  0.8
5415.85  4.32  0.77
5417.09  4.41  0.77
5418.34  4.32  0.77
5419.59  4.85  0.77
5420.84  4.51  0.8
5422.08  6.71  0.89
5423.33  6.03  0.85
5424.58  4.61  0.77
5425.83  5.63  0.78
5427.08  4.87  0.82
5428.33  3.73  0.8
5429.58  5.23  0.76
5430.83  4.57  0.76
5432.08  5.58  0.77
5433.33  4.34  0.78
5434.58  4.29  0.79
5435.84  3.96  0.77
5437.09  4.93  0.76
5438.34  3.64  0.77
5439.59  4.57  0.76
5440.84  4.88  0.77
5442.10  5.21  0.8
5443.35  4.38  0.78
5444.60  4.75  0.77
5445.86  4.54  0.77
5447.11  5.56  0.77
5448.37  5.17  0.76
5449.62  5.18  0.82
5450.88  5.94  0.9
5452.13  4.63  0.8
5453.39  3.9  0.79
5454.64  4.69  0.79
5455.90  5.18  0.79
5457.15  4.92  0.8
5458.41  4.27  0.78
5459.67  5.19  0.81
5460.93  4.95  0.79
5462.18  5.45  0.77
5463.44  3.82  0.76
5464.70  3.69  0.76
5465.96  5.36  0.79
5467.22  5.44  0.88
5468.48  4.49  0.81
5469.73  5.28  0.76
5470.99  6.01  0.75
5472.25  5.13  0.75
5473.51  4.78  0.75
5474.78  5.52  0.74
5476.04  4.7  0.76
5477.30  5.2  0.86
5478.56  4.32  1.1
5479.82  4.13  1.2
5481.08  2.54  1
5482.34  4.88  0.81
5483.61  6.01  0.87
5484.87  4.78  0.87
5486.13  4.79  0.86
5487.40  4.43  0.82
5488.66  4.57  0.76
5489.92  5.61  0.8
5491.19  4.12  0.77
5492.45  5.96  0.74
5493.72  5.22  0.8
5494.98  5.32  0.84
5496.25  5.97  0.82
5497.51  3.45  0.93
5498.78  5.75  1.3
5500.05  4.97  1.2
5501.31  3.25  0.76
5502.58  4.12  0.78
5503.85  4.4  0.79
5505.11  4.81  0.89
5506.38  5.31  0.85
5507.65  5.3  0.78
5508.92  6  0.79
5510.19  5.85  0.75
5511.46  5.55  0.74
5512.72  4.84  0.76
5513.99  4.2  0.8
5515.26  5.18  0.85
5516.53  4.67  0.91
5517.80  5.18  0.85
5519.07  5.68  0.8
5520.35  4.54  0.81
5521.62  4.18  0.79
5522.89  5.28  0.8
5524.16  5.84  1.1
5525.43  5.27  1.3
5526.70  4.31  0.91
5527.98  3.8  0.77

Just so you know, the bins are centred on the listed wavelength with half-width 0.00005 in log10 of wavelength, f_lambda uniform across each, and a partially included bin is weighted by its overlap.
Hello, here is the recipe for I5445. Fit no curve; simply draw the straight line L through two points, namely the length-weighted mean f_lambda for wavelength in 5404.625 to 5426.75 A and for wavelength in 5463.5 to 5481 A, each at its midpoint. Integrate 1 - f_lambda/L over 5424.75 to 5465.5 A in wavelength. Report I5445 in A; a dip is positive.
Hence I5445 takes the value 1.3 A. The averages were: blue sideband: 4.98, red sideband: 4.82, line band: 4.74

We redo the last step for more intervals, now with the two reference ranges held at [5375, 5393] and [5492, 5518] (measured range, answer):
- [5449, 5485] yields 1.4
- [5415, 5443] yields 1.7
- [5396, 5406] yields 0.8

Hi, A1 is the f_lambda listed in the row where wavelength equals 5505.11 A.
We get 4.81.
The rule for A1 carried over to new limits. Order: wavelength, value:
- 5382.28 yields 5.32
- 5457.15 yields 4.92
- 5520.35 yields 4.54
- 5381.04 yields 5.63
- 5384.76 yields 6.25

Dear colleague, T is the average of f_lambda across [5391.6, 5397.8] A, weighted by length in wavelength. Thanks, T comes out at 4.85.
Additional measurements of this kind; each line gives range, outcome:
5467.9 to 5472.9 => 5.24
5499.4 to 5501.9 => 4.14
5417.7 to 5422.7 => 5.1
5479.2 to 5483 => 3.86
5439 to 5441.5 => 4.72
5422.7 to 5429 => 4.97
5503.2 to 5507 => 4.84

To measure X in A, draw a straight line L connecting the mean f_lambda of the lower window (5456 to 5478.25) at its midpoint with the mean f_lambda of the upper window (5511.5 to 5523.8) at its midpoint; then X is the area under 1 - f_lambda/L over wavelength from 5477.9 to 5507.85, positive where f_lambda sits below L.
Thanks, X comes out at 1.2 A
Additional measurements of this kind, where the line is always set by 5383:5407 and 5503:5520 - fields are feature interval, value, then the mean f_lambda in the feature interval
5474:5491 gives 1.3 A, 4.71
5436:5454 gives 1.0 A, 4.79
